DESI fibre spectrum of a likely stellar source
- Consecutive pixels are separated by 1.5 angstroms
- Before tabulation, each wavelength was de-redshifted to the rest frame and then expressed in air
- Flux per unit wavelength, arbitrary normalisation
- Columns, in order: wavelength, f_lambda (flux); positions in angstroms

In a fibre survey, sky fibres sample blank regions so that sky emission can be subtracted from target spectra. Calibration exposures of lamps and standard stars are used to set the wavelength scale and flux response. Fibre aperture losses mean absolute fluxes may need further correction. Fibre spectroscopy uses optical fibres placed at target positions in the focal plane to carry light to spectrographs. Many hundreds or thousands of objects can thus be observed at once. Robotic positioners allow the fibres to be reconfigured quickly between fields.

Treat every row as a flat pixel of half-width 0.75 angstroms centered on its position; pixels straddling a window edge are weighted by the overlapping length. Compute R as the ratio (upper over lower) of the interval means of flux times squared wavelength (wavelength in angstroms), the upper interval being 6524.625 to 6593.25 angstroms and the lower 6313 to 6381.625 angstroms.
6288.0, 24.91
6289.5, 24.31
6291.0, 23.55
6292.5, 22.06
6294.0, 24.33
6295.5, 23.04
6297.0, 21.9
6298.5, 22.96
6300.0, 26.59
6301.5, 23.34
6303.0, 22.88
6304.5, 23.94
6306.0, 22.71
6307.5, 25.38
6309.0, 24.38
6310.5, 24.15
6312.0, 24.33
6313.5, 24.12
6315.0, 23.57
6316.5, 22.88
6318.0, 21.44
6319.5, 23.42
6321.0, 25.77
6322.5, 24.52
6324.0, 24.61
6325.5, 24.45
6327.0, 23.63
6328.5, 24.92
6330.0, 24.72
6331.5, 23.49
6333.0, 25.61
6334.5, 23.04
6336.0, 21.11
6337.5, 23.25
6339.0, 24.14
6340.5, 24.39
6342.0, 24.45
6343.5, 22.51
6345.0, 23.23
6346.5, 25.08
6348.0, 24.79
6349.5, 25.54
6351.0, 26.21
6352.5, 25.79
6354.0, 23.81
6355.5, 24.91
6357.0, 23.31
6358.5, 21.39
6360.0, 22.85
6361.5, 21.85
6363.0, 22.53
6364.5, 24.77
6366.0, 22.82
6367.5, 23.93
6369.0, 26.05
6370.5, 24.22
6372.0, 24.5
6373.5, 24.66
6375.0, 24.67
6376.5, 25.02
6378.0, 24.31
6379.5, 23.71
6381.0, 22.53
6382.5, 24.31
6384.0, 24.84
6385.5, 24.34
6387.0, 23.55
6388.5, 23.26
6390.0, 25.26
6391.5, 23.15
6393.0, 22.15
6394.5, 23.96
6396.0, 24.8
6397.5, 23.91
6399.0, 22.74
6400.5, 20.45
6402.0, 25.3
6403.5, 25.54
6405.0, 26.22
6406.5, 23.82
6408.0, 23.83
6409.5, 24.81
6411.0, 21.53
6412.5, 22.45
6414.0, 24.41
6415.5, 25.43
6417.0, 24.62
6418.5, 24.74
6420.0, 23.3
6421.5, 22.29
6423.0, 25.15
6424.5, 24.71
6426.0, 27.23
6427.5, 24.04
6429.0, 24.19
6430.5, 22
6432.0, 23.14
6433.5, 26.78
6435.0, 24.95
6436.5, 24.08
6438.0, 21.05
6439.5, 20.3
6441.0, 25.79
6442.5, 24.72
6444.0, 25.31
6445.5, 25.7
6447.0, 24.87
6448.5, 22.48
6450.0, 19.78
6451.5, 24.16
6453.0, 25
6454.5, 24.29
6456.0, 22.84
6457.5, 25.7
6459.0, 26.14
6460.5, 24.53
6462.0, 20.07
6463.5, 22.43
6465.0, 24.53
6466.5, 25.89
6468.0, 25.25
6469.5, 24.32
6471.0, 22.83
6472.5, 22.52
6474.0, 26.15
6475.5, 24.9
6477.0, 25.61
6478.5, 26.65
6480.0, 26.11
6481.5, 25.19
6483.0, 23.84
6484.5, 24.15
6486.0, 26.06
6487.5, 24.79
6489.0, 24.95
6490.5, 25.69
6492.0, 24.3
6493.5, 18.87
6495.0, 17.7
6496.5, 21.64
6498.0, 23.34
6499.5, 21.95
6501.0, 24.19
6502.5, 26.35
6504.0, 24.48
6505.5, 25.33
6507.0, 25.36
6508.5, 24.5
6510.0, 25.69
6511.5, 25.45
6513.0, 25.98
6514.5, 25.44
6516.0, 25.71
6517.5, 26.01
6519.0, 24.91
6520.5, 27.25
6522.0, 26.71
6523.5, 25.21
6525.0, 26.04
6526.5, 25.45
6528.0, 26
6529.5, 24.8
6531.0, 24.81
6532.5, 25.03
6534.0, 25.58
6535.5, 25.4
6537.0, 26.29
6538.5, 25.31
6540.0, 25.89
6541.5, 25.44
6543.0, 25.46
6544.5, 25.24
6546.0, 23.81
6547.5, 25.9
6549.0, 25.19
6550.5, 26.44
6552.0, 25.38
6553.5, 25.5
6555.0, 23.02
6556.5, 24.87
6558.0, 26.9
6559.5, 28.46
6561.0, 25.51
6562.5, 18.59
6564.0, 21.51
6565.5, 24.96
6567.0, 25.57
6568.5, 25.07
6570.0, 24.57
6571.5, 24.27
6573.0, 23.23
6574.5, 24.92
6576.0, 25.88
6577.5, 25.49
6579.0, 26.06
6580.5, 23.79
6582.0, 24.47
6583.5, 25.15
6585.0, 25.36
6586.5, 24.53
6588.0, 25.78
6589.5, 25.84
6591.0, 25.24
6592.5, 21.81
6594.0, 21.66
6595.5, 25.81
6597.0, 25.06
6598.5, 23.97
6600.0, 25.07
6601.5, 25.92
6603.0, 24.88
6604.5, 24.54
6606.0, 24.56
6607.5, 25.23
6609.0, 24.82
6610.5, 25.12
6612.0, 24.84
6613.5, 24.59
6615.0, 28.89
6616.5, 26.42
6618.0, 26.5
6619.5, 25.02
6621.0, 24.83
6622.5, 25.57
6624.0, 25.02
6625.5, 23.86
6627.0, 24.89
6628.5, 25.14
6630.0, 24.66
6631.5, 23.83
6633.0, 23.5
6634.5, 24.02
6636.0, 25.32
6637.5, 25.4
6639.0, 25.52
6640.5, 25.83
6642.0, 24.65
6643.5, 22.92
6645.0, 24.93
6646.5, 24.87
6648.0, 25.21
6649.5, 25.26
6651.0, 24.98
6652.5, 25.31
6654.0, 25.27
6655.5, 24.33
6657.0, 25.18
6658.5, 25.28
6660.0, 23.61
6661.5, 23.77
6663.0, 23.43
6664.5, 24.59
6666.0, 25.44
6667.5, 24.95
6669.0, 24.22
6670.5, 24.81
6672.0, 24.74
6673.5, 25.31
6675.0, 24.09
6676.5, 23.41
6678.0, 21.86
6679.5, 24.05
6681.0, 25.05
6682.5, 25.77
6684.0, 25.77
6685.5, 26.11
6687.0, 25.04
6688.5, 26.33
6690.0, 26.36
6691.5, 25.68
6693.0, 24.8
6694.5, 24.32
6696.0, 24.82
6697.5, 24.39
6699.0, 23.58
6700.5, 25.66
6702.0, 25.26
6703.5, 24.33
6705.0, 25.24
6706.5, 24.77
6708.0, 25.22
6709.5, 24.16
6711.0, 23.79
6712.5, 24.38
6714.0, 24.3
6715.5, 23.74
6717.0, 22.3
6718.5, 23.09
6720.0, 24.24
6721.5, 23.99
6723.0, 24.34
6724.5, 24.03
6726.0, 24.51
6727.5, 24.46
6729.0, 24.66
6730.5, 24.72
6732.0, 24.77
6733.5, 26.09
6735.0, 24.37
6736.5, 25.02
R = 1.11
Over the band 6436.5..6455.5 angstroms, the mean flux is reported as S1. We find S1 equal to 23.6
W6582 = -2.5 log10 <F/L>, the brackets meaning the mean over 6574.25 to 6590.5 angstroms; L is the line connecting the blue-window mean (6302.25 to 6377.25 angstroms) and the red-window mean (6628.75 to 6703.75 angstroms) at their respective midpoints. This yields -0.028 mag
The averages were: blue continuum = 24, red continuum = 24.8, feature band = 25.2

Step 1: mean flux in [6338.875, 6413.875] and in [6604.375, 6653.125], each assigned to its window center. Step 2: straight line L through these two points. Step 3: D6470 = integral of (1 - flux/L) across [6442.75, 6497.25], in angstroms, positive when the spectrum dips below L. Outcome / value 0.7 angstroms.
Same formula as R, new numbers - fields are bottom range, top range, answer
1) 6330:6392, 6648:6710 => 1.14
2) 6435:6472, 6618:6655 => 1.10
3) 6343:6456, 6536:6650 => 1.10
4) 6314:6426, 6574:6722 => 1.13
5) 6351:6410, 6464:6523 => 1.06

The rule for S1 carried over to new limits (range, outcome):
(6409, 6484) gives 24.2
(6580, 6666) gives 24.8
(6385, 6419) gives 23.9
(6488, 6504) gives 23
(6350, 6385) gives 24.1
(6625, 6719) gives 24.7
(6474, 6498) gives 24.1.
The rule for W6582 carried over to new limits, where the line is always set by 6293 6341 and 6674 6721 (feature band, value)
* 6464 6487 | -0.03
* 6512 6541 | -0.06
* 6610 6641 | -0.03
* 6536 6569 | -0.03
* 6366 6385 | -0.02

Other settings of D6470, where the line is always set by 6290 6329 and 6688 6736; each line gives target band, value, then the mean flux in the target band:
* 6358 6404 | 0.28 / 23.8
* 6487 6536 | -1.01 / 24.7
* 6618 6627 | -0.22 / 25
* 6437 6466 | 0.46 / 23.7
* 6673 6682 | 0.20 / 24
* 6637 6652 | -0.31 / 25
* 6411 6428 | -0.19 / 24.3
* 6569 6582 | -0.24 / 24.8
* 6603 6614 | -0.20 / 24.8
